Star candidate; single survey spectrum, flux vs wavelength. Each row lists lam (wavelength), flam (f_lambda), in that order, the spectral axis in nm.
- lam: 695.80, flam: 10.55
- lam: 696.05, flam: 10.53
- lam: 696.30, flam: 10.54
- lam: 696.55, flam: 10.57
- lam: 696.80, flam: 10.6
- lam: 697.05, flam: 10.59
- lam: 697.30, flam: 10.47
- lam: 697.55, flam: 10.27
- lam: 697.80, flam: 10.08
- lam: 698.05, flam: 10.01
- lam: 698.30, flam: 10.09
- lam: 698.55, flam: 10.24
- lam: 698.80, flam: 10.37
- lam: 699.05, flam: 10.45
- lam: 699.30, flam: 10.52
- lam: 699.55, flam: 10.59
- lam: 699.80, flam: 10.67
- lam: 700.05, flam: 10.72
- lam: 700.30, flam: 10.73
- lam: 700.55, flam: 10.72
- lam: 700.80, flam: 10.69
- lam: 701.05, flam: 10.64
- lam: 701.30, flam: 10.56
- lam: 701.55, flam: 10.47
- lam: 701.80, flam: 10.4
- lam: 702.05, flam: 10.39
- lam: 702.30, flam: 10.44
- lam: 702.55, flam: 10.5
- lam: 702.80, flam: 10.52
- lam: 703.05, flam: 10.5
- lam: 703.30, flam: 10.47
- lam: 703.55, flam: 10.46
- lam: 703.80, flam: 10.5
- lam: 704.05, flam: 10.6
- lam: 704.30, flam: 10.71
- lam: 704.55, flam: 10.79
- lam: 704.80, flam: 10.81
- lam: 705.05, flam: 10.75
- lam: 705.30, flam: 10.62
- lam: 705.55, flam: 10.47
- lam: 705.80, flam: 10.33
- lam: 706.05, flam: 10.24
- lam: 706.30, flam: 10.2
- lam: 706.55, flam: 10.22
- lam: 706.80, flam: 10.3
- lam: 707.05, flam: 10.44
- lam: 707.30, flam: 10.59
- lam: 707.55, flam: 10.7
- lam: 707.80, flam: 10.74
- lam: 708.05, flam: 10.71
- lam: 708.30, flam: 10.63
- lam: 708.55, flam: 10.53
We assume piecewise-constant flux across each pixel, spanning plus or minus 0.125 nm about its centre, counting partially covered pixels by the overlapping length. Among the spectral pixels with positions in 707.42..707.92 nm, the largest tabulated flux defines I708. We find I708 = 10.74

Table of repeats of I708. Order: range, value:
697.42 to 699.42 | 10.52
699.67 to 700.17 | 10.72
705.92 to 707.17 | 10.44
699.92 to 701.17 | 10.73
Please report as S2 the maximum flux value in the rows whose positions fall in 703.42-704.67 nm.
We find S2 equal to 10.79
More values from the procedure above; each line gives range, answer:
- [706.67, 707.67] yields 10.7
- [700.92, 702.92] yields 10.64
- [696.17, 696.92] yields 10.6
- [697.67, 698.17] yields 10.08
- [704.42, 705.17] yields 10.81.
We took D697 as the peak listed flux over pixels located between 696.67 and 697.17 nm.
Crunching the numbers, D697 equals 10.6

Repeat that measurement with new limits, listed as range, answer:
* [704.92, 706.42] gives 10.75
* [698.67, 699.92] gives 10.67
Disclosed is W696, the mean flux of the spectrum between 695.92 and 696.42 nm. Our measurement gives 10.5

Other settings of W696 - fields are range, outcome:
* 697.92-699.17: 10.2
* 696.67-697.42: 10.6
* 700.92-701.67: 10.6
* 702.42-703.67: 10.5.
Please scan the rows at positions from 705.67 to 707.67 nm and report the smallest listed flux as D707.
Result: 10.2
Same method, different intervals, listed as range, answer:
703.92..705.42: 10.6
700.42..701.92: 10.4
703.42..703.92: 10.46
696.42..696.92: 10.57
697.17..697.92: 10.08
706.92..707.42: 10.44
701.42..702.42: 10.39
